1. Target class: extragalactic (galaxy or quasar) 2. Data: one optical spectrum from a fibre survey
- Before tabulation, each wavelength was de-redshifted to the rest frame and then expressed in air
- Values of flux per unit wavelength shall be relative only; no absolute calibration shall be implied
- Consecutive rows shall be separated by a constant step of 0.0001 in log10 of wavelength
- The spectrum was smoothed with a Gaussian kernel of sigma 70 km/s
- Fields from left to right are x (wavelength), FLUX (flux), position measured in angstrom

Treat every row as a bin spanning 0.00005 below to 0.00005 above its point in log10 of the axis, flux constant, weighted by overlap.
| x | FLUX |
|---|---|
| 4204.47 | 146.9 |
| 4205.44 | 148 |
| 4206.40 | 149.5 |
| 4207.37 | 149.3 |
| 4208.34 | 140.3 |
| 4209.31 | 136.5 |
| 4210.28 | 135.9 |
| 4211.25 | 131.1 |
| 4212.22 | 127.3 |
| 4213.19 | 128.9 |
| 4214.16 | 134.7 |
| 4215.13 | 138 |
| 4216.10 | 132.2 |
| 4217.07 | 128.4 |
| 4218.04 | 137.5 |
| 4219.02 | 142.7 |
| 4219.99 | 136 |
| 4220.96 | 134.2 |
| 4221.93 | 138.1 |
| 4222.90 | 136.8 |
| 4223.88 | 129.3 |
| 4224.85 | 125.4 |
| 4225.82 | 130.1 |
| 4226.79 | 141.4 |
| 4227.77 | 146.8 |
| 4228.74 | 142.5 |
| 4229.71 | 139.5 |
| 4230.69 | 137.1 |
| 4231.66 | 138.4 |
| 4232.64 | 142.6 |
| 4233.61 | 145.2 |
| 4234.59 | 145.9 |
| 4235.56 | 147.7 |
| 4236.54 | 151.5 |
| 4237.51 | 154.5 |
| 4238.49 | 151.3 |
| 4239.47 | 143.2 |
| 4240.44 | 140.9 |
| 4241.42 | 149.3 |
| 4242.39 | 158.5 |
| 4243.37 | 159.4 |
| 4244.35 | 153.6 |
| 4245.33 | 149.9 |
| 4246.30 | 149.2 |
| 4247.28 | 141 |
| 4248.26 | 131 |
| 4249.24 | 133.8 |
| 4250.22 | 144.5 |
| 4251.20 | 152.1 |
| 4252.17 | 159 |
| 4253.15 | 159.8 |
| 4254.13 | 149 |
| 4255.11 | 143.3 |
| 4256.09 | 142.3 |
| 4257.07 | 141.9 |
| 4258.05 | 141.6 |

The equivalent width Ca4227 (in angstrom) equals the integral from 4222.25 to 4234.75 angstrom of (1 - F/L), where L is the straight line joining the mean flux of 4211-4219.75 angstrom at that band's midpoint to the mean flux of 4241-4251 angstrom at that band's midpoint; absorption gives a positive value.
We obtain 0.09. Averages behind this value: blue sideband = 133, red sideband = 147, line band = 138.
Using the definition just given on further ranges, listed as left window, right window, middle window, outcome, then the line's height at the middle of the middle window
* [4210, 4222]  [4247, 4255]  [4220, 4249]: -0.5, 141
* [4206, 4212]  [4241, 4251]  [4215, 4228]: 0.6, 142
